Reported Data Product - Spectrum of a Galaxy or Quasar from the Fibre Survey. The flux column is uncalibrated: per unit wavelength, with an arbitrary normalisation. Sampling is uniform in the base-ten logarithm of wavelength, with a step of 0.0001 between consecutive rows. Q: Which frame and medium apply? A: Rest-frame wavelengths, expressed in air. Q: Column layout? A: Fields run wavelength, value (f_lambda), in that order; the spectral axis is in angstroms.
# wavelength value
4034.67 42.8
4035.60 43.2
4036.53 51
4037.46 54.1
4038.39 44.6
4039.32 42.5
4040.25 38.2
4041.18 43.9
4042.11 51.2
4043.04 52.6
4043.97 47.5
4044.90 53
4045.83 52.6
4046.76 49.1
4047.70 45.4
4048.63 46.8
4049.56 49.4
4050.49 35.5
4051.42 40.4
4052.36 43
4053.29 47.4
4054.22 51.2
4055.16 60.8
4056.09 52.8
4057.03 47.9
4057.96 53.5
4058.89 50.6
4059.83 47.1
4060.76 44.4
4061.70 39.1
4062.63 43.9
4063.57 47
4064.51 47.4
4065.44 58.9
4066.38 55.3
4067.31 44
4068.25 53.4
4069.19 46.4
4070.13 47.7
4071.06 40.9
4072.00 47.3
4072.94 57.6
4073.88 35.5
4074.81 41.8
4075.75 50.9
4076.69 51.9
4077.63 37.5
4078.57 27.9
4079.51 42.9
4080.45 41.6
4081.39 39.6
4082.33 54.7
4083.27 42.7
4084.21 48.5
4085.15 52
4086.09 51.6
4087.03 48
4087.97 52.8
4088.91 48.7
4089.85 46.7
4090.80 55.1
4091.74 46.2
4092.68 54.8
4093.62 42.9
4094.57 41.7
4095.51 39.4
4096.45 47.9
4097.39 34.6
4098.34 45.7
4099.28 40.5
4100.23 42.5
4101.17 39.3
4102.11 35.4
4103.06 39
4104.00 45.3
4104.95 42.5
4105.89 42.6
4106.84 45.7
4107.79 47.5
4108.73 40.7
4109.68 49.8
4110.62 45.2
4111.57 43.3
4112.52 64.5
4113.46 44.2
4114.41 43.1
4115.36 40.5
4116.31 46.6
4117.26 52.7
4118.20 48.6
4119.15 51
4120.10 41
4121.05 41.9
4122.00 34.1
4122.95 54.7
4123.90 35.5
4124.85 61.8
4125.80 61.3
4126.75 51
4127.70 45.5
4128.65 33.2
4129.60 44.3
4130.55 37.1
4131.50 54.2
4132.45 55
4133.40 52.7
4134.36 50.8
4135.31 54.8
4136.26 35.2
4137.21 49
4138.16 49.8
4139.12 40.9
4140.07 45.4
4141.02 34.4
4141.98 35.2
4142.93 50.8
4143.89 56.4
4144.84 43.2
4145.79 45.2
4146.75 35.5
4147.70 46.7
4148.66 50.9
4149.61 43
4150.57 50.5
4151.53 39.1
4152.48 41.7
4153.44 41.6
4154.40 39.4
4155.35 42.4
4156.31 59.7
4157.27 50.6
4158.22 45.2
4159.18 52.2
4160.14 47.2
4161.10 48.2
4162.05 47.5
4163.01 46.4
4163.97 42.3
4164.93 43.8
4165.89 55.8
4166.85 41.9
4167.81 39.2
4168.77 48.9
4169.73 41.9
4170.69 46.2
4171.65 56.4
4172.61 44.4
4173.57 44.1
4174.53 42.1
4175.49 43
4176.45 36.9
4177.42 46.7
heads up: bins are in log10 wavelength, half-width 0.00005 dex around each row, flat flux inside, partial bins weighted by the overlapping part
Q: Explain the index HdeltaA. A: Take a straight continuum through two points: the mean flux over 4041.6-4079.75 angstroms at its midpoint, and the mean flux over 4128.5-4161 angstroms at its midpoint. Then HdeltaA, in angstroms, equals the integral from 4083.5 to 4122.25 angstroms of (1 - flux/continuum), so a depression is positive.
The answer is 0.9 angstroms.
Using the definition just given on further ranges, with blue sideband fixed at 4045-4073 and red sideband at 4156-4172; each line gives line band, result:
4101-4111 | 1.0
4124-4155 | 1.2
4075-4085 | 0.8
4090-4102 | 1.0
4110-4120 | 0.0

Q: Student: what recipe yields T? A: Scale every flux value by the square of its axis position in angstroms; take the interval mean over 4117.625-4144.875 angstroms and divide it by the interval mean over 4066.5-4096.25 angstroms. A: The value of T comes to 1.0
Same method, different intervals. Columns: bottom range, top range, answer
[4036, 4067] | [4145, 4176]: 1.00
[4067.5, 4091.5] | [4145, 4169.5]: 1.02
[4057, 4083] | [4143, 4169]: 1.04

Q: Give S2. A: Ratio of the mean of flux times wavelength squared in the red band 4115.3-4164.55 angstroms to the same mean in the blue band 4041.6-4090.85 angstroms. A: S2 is 1.01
